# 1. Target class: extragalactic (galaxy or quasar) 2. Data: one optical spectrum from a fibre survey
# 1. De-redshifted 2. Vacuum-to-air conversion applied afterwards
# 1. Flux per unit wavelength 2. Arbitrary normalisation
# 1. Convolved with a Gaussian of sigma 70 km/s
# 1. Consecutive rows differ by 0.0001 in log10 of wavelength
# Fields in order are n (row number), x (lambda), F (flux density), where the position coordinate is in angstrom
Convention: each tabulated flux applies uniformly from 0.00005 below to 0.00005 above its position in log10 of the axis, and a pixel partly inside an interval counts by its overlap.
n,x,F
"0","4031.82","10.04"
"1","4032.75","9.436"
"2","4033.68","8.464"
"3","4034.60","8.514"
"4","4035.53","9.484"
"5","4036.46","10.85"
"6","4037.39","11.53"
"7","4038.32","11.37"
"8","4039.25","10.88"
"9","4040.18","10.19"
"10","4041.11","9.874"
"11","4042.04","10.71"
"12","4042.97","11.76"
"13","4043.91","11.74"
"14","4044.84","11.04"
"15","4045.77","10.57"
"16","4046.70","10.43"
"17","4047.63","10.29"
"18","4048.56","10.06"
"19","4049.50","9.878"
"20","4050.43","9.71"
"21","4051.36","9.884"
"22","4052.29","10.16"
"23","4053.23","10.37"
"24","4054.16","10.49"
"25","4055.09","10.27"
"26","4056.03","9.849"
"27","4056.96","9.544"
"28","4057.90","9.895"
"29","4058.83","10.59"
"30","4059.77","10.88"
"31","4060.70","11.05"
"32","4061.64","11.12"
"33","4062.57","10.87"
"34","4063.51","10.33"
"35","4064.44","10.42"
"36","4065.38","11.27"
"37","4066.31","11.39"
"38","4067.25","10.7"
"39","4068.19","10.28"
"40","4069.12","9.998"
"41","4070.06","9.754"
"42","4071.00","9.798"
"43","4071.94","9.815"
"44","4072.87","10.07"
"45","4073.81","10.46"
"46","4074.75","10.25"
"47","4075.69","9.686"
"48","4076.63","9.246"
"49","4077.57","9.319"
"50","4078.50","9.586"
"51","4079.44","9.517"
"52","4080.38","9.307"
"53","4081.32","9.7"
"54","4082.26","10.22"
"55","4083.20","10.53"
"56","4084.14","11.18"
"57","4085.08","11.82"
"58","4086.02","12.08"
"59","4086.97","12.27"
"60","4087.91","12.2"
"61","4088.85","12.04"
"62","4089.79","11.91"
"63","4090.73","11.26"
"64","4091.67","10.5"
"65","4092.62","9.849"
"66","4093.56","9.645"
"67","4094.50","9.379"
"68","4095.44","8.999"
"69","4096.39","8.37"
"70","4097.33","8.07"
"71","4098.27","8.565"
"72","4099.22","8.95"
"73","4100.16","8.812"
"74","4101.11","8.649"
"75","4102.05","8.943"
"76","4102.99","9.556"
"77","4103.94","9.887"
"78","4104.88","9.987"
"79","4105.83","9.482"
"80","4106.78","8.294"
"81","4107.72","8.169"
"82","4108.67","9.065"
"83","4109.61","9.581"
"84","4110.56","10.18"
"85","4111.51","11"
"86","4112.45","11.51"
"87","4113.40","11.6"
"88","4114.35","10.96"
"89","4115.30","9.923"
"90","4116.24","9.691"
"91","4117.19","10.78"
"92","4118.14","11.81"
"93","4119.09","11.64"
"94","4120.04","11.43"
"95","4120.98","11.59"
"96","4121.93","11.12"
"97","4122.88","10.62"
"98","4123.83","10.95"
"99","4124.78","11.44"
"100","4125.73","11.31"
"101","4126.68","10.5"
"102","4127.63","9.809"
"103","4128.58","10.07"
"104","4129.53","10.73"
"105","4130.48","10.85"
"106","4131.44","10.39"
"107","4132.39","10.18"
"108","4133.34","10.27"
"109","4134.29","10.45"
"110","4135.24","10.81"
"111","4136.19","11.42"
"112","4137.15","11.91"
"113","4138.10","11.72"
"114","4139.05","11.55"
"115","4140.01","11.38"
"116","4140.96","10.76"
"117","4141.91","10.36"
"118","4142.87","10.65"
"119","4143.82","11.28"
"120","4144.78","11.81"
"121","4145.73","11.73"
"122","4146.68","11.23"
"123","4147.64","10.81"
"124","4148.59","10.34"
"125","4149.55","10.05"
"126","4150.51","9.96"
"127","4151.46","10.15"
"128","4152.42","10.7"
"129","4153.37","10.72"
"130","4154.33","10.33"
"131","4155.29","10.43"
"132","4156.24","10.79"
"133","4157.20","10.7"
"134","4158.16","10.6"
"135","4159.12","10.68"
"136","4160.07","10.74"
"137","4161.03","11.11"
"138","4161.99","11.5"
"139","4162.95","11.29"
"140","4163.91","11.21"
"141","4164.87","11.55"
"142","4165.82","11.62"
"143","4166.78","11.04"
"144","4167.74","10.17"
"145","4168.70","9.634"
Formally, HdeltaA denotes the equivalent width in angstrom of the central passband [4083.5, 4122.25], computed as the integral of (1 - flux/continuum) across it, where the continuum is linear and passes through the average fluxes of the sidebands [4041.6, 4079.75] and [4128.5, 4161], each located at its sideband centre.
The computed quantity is 1.1 angstrom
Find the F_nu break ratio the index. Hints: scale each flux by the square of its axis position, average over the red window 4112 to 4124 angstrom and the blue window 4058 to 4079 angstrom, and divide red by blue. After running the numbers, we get 1.10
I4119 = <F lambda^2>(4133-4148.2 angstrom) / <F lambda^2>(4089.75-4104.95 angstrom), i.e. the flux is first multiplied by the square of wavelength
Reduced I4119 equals 1.21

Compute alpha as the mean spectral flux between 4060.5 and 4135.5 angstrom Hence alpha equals 10.3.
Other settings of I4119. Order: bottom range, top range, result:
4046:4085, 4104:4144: 1.07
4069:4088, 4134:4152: 1.10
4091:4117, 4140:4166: 1.16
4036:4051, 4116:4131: 1.06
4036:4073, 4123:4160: 1.07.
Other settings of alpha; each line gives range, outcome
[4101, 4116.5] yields 9.83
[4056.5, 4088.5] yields 10.5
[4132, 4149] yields 11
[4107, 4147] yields 10.8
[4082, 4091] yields 11.6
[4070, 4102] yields 10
